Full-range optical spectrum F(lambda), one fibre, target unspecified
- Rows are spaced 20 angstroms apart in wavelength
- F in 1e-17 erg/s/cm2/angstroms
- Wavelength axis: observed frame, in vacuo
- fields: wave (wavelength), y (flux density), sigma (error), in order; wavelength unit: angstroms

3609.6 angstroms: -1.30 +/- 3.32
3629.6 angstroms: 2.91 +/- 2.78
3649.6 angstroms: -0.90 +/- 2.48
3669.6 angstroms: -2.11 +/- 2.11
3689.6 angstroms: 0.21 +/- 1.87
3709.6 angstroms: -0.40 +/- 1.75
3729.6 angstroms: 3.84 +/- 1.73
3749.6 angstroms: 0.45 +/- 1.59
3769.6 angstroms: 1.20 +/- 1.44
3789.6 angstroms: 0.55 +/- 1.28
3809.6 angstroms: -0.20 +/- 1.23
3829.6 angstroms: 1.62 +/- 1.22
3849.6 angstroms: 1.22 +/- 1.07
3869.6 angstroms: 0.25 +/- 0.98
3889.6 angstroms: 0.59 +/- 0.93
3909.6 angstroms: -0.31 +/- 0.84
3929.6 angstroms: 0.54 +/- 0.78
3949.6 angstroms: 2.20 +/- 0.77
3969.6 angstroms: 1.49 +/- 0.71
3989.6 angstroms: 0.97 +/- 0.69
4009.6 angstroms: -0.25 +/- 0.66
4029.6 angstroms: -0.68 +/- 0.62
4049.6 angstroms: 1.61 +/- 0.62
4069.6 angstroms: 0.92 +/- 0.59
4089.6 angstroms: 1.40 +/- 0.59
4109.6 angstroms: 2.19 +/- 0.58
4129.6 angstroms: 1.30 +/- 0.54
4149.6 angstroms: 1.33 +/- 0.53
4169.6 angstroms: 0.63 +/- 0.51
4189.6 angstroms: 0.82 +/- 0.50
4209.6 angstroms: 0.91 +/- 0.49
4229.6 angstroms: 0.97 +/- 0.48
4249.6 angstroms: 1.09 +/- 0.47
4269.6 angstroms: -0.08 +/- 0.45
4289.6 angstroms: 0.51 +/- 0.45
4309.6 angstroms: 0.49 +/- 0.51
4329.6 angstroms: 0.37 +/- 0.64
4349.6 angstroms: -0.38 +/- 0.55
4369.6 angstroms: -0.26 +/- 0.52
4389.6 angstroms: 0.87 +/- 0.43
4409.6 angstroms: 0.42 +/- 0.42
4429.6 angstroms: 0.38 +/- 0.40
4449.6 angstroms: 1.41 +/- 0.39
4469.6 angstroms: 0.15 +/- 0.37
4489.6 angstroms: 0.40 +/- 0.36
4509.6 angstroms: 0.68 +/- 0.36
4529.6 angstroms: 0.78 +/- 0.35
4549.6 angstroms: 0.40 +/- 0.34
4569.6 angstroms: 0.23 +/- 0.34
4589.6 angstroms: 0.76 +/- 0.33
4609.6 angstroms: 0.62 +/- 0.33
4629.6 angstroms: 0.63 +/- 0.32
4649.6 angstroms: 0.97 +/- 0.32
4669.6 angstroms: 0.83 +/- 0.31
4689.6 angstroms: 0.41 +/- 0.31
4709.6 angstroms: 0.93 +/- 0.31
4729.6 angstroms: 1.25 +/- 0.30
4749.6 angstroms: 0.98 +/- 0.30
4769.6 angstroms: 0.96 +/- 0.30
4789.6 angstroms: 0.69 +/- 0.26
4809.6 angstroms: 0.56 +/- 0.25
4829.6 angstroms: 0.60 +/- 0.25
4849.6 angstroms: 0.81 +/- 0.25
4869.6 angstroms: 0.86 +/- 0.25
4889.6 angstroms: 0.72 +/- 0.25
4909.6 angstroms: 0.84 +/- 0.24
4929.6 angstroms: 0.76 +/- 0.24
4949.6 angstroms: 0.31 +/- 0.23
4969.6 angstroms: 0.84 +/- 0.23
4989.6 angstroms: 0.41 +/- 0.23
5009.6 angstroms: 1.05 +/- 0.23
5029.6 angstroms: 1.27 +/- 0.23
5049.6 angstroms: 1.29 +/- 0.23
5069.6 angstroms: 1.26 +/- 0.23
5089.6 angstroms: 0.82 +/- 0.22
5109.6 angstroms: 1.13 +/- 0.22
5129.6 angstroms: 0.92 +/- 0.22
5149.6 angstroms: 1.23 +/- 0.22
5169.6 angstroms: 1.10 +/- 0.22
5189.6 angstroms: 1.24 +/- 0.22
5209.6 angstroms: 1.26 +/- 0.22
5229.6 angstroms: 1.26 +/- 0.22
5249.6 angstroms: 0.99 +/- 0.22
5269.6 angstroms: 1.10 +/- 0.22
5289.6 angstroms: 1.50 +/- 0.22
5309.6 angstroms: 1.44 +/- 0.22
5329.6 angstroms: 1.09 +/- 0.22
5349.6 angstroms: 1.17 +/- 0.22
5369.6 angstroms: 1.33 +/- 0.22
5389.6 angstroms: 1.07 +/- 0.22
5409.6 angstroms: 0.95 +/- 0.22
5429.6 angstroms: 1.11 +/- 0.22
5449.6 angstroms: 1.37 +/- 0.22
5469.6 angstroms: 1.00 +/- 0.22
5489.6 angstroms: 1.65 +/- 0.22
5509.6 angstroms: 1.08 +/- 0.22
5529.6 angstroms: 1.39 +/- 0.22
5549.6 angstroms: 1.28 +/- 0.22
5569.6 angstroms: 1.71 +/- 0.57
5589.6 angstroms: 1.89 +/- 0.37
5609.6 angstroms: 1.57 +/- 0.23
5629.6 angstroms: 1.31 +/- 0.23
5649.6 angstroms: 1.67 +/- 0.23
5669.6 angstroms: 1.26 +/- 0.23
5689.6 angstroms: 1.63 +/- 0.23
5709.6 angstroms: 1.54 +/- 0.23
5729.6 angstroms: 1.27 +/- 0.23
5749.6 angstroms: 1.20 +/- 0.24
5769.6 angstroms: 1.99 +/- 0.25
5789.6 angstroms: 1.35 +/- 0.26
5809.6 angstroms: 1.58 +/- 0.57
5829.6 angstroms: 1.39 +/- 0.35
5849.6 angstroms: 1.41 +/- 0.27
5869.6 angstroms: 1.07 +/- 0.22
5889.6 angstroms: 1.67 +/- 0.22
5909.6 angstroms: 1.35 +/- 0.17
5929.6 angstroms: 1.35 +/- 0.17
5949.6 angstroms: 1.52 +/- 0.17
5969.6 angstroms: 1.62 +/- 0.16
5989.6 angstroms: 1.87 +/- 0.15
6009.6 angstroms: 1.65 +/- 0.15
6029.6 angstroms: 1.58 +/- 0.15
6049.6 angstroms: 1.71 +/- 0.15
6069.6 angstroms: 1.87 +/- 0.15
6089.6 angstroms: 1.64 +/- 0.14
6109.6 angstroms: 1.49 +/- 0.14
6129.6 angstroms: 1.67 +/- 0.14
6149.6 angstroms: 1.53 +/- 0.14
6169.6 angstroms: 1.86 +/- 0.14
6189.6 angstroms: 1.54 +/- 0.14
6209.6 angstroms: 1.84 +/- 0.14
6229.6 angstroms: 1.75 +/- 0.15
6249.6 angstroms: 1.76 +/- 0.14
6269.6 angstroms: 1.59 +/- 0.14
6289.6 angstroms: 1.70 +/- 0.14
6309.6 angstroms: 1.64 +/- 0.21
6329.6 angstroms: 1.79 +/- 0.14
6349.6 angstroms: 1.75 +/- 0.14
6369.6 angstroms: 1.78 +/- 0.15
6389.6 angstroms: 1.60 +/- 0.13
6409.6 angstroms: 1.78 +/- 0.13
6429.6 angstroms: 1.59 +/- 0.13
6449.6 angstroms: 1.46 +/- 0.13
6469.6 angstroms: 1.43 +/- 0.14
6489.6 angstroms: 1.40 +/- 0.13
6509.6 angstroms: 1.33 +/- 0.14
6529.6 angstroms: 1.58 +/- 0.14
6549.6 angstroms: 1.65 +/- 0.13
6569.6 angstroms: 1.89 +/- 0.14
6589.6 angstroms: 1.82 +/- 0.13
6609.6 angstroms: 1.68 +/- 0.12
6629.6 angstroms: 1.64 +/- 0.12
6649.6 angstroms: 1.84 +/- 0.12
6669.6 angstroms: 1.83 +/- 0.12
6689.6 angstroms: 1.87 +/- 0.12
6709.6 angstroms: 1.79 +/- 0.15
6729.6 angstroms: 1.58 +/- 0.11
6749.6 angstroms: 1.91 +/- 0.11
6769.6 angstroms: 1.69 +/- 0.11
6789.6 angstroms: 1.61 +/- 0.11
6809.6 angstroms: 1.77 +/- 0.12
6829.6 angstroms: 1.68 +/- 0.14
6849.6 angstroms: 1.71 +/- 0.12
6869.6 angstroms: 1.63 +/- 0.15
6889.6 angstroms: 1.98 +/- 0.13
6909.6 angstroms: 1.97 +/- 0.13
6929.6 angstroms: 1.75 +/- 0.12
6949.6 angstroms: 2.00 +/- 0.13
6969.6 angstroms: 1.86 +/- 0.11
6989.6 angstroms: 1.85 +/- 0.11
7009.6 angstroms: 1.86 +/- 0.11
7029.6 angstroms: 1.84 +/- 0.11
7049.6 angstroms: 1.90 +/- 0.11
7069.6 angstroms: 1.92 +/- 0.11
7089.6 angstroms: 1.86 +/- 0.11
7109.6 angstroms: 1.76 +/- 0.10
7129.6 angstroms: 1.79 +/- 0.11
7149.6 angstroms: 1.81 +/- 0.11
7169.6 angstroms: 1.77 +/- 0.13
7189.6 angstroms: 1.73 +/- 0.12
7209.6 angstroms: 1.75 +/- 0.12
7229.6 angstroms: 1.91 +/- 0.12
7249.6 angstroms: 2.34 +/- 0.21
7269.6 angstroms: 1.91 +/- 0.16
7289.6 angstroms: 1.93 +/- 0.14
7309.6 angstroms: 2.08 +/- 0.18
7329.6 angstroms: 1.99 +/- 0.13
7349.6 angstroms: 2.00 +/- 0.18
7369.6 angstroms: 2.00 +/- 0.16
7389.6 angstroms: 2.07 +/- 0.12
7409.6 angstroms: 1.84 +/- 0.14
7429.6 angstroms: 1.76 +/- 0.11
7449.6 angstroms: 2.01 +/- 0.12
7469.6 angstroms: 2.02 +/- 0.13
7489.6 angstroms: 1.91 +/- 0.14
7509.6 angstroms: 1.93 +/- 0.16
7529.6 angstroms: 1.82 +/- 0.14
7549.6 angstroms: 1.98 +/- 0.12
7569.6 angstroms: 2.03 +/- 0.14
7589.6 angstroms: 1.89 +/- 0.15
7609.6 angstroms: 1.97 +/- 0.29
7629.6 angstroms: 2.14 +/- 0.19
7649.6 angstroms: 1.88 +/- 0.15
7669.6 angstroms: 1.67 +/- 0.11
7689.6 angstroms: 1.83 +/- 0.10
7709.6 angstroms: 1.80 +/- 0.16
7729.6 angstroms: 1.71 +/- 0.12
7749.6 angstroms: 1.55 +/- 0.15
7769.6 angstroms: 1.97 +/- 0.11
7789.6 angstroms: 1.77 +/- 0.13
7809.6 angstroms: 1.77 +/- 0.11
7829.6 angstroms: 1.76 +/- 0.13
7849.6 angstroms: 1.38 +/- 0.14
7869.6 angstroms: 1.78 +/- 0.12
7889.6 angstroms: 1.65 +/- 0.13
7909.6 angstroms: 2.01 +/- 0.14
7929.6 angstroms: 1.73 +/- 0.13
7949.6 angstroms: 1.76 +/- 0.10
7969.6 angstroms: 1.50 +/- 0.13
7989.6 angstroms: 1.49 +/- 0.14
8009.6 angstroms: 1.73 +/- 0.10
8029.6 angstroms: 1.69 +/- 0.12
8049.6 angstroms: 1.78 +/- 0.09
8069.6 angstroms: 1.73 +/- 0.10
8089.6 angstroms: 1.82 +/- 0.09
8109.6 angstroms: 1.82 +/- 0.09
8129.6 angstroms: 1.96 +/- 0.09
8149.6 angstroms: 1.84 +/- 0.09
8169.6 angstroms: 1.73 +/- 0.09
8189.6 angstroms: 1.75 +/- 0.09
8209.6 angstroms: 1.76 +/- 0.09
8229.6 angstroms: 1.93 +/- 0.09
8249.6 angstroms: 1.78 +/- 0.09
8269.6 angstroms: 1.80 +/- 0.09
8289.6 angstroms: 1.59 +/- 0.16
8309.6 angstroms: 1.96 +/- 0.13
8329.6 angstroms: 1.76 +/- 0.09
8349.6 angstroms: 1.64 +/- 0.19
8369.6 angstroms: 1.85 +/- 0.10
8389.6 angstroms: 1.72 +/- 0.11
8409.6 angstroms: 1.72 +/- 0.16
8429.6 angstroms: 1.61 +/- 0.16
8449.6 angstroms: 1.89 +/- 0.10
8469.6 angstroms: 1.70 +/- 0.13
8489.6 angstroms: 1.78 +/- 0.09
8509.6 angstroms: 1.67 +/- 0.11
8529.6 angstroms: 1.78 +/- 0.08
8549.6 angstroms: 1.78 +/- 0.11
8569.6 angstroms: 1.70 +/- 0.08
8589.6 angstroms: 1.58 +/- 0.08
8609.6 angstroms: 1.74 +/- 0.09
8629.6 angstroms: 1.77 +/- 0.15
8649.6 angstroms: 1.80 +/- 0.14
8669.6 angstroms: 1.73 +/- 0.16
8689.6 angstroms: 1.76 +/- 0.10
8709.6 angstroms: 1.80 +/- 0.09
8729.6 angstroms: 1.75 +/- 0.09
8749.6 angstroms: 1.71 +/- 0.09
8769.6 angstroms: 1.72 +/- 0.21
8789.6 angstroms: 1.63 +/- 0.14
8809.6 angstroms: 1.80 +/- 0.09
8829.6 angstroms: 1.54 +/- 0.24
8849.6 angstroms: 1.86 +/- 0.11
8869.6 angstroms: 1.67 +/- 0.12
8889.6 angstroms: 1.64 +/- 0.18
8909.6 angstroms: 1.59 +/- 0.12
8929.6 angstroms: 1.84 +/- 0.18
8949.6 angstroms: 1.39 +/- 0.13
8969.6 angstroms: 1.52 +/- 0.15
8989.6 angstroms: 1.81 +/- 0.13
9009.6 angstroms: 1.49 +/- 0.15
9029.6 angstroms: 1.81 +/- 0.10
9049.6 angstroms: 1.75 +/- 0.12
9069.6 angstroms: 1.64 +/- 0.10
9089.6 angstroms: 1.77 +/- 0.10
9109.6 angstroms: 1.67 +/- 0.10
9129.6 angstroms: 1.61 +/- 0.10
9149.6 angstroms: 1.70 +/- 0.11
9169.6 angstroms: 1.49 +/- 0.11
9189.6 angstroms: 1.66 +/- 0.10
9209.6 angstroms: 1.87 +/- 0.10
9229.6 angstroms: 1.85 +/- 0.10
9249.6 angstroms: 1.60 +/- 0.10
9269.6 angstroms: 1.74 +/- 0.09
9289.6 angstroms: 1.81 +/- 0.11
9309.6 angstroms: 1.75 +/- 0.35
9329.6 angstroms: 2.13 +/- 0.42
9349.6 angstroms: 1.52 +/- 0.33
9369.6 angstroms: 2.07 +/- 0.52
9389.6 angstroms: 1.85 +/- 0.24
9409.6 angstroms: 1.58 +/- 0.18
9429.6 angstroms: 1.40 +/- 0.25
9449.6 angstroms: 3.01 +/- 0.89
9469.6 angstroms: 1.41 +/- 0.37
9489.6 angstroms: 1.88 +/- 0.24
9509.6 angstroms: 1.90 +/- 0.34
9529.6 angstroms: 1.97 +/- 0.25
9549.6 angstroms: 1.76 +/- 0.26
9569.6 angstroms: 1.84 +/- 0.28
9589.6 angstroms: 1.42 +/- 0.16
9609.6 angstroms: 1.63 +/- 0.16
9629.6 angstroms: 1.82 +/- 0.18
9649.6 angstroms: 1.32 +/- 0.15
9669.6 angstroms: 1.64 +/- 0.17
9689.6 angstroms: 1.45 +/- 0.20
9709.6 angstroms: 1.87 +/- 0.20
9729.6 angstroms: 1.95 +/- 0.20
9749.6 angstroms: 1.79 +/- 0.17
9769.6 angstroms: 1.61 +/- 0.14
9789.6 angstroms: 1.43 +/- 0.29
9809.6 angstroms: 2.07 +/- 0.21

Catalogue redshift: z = 0.26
